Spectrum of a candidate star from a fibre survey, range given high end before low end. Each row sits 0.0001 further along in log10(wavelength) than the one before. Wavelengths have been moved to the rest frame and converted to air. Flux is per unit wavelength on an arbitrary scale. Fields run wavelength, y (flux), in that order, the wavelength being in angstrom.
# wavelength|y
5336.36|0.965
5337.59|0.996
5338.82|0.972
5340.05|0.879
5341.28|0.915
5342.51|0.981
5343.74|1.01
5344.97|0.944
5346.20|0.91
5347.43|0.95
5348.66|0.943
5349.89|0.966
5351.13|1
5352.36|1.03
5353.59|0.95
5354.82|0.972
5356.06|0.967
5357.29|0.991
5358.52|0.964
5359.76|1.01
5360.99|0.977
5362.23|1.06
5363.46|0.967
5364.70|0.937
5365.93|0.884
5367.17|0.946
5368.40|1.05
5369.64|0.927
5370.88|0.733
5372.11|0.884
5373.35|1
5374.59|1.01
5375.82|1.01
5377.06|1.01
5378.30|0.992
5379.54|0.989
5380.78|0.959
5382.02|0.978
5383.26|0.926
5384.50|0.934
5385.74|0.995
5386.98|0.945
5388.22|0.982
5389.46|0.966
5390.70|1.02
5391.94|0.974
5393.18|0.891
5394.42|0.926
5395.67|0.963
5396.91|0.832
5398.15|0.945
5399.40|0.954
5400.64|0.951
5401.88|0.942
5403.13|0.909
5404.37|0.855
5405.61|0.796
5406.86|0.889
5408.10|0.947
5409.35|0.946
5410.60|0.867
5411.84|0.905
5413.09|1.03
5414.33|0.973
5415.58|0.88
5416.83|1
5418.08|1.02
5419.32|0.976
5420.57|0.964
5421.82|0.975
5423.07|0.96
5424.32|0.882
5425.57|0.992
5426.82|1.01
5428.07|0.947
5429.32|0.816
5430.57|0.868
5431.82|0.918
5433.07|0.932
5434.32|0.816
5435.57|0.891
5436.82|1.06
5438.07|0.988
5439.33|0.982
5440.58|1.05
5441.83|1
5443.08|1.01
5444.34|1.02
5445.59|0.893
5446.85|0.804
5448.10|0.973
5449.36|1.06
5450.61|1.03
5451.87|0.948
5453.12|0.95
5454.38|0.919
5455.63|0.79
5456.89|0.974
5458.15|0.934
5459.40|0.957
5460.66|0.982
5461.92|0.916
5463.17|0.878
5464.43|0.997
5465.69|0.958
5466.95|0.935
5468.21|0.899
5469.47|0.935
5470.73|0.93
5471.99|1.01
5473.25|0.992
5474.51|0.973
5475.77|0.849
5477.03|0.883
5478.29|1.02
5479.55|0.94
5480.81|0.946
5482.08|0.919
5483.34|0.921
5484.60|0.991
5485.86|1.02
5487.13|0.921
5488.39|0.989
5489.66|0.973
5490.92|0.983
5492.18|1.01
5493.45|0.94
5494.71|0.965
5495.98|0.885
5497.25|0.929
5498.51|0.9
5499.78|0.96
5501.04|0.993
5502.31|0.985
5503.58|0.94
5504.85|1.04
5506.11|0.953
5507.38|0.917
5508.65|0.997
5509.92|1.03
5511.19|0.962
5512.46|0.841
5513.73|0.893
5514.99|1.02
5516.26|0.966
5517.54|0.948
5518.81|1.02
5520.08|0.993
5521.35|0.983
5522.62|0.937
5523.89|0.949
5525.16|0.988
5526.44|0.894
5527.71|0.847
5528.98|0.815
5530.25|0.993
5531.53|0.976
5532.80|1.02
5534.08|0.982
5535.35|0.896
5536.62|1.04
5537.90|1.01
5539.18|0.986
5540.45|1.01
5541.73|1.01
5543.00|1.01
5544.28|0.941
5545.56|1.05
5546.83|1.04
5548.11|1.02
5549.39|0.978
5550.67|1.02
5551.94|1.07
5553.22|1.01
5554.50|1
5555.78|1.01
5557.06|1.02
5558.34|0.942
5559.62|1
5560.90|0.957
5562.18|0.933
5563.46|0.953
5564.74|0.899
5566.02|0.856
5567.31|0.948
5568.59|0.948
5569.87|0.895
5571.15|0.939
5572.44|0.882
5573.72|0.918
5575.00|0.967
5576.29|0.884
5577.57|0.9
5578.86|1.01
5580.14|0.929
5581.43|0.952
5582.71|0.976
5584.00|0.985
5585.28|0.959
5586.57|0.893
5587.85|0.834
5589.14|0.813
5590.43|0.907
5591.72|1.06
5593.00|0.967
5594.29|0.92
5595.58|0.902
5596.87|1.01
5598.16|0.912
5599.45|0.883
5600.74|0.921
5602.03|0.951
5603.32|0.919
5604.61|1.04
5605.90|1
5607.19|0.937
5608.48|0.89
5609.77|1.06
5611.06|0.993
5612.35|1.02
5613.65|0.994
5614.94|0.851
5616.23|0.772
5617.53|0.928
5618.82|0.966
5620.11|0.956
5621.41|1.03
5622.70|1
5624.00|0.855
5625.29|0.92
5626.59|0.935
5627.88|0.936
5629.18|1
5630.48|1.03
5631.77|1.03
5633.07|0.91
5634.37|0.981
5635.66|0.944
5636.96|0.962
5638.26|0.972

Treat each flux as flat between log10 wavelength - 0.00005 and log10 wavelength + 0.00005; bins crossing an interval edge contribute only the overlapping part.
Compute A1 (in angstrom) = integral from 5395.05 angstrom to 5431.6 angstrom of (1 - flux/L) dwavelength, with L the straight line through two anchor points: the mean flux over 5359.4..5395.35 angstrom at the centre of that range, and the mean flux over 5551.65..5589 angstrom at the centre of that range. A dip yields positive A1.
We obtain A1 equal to 1.0 angstrom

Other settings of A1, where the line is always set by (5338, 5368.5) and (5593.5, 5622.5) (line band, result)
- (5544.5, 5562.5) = -1.0 angstrom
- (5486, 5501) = 0.0 angstrom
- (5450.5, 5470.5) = 0.5 angstrom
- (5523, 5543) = -0.2 angstrom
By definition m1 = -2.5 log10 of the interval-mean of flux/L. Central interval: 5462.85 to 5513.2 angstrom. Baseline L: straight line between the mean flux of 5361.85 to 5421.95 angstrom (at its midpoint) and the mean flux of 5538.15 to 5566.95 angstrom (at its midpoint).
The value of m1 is 0.02 mag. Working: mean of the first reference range 0.947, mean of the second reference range 0.987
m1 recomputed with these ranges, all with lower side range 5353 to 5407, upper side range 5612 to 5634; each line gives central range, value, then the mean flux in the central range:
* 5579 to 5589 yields 0.02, 0.931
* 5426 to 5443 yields 0.00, 0.948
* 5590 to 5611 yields -0.01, 0.957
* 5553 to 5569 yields -0.01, 0.958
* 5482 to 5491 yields -0.02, 0.967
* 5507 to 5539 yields -0.01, 0.957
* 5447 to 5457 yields 0.00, 0.948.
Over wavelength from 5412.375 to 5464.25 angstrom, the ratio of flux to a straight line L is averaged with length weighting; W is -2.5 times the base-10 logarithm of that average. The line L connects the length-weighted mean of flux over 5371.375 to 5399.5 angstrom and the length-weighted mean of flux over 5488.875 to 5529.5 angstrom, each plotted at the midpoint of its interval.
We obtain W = 0.01 mag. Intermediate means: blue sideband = 0.959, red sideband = 0.952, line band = 0.951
